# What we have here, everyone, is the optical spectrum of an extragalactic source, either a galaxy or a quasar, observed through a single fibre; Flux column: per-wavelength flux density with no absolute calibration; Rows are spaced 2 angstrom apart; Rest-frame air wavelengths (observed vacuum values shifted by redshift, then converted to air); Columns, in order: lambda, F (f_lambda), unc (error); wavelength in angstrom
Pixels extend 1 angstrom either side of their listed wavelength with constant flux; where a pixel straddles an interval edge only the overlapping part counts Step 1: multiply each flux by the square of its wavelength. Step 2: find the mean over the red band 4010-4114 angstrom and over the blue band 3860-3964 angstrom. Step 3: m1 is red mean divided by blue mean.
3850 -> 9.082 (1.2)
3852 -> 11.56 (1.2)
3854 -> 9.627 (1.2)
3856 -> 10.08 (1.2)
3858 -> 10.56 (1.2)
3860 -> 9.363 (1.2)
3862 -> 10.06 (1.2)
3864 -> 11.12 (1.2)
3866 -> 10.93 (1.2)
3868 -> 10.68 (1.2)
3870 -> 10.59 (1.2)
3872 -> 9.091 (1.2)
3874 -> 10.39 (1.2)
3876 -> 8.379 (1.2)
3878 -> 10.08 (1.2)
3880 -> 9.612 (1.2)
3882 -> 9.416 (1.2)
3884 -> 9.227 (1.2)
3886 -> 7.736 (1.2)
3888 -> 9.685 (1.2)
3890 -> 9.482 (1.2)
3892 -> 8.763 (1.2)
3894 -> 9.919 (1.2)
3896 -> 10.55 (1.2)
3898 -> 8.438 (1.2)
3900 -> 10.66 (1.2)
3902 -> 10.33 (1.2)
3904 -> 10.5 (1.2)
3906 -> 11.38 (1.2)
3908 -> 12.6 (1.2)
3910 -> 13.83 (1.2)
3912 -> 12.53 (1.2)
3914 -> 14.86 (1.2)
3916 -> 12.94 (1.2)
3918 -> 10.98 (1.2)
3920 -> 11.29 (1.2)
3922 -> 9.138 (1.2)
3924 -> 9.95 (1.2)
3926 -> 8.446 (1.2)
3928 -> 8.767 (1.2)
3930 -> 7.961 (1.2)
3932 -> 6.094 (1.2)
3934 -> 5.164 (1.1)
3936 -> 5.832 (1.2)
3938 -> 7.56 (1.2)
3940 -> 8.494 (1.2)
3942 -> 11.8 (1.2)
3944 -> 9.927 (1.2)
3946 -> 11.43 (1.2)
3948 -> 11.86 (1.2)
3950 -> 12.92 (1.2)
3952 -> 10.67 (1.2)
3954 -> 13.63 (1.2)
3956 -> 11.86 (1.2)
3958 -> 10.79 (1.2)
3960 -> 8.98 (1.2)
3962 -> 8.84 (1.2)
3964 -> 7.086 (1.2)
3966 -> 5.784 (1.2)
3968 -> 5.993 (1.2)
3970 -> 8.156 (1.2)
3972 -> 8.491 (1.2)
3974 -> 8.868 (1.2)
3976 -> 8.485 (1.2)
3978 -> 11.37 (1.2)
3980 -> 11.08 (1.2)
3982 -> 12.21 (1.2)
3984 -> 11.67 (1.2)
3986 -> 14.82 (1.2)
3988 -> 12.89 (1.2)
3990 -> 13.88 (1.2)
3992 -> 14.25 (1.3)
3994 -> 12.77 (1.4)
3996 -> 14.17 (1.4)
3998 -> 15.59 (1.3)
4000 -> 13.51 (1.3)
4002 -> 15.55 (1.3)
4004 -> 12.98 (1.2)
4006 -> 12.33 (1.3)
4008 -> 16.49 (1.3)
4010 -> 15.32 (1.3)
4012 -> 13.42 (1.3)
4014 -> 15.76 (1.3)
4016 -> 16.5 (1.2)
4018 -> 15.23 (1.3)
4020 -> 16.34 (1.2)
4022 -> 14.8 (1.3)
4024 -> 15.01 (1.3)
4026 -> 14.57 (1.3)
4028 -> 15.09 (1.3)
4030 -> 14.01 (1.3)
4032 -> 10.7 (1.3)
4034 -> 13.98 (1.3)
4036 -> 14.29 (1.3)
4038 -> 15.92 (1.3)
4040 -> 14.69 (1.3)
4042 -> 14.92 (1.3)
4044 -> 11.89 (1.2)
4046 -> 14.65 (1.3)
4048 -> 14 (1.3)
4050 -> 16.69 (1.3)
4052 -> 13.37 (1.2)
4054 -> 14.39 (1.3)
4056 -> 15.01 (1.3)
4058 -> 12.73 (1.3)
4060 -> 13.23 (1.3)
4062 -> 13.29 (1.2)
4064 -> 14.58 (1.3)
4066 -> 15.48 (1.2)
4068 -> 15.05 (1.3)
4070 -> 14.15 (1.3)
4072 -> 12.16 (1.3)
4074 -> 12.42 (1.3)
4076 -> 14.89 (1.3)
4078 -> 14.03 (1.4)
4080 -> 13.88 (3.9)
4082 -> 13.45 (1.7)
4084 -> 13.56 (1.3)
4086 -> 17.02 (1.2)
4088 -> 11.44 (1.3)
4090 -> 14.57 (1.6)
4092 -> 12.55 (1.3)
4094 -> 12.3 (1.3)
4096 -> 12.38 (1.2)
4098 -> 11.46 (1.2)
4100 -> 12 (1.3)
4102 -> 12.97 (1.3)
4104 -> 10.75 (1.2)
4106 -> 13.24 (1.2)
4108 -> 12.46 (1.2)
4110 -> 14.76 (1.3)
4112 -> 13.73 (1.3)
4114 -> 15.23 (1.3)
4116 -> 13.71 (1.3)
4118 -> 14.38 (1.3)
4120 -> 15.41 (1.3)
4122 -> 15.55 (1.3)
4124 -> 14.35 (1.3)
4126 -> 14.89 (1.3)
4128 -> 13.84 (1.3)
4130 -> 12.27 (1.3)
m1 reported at 1.49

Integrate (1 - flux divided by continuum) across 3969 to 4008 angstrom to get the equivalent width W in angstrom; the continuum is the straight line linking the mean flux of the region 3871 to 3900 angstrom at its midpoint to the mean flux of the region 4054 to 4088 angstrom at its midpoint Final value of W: -1.3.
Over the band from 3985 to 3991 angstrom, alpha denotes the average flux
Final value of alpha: 13.9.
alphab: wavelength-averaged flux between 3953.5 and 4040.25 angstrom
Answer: 12.7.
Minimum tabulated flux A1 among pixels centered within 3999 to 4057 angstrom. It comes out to 10.7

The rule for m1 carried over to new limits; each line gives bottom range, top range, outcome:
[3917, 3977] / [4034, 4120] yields 1.60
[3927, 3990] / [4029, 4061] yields 1.50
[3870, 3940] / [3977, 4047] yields 1.53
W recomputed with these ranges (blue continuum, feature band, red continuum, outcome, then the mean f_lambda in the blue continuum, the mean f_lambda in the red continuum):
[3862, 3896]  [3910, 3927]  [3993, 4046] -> -0.6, 9.73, 14.5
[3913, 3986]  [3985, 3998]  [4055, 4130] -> -3.6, 9.77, 13.7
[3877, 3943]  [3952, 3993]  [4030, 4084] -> 4.1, 9.82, 14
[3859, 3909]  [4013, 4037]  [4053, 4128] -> -4.2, 9.96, 13.7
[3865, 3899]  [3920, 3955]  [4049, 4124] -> 4.2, 9.59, 13.7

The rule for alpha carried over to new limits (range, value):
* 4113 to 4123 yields 14.9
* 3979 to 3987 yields 12.4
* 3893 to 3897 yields 10.2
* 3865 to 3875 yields 10.3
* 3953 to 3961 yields 11.3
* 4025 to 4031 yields 14.6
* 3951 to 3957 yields 12.1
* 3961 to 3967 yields 7.24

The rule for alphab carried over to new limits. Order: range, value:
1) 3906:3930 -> 11.3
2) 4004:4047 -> 14.5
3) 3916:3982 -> 9.4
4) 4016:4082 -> 14.3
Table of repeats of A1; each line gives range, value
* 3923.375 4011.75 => 5.164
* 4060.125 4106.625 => 10.75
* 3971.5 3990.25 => 8.485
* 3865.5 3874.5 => 9.091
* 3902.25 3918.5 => 10.5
